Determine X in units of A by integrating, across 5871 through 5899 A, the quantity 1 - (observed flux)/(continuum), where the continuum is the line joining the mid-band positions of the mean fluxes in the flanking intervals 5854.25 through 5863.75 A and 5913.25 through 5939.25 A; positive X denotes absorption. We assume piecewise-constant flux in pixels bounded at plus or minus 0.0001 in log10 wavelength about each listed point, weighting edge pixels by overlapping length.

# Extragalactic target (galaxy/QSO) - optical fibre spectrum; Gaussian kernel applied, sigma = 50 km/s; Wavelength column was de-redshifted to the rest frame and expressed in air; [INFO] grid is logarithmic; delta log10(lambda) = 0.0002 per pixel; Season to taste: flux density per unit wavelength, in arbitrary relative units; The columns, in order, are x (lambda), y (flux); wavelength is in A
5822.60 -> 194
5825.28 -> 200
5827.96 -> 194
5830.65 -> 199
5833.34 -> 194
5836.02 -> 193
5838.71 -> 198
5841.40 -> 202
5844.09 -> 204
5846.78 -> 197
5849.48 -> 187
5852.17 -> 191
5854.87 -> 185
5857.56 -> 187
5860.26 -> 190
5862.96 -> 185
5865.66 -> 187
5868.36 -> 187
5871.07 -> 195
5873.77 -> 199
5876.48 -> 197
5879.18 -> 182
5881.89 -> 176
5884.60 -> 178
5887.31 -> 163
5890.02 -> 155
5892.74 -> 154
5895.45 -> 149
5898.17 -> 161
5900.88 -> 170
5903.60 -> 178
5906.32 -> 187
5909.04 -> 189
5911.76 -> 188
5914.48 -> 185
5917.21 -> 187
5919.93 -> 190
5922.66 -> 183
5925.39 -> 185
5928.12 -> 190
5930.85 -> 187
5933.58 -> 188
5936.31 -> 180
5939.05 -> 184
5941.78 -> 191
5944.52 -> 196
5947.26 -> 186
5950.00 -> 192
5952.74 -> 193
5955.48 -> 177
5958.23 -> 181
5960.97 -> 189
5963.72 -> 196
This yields 2.1 A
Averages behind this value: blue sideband 187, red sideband 186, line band 173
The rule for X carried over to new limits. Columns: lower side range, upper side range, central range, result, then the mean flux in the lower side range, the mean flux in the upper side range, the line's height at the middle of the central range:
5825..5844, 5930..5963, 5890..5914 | 2.5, 197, 187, 191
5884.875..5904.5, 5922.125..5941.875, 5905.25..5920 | -1.2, 162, 186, 173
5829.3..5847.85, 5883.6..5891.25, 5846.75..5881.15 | -1.7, 198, 165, 181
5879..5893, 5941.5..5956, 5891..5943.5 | -0.4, 168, 190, 179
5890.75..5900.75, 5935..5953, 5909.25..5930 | -1.8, 157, 189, 172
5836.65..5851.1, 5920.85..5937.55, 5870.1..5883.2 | 0.2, 197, 186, 193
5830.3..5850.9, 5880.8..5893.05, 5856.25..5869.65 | -0.4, 197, 166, 182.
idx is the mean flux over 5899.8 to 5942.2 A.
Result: 185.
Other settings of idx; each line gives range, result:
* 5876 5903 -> 168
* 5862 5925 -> 179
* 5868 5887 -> 186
